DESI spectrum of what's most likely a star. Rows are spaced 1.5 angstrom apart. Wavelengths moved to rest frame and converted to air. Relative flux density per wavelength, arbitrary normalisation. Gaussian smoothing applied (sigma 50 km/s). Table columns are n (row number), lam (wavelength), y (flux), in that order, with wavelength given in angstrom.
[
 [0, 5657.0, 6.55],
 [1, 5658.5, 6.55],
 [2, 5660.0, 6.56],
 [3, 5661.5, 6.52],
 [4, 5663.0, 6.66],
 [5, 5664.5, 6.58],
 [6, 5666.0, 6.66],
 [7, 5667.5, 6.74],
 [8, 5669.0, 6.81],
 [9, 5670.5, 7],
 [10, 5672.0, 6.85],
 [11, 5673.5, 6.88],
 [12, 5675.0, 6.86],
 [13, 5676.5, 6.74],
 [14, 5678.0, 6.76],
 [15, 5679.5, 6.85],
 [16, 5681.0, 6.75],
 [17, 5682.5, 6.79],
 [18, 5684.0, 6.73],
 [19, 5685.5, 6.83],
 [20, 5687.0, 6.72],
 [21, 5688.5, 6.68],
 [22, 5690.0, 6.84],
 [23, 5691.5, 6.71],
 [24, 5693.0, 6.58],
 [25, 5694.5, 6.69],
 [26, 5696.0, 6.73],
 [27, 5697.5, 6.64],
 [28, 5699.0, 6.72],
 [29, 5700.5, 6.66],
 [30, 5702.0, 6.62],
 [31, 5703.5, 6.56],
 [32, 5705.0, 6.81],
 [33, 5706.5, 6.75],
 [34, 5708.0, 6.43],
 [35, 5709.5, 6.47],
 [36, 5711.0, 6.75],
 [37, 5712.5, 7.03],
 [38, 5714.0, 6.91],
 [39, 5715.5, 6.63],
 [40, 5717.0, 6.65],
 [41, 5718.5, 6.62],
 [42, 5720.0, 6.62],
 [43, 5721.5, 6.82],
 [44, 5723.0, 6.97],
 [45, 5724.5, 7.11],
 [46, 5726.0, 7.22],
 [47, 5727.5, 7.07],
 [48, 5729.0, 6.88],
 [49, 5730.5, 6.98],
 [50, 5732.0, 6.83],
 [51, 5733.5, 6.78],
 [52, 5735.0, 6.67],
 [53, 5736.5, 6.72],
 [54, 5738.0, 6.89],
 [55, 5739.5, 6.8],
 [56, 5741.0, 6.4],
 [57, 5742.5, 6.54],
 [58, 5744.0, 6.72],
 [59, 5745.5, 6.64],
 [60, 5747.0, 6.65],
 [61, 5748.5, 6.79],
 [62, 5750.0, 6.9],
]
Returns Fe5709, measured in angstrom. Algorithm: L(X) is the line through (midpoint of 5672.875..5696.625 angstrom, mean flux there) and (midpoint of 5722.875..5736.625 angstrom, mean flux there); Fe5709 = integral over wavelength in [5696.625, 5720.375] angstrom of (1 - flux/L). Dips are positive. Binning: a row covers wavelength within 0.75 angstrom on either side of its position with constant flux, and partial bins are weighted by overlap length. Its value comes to 0.6 angstrom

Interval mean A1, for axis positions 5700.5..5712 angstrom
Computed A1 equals 6.64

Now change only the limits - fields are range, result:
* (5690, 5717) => 6.69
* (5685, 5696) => 6.72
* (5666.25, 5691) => 6.8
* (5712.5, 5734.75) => 6.86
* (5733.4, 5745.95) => 6.68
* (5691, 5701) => 6.68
